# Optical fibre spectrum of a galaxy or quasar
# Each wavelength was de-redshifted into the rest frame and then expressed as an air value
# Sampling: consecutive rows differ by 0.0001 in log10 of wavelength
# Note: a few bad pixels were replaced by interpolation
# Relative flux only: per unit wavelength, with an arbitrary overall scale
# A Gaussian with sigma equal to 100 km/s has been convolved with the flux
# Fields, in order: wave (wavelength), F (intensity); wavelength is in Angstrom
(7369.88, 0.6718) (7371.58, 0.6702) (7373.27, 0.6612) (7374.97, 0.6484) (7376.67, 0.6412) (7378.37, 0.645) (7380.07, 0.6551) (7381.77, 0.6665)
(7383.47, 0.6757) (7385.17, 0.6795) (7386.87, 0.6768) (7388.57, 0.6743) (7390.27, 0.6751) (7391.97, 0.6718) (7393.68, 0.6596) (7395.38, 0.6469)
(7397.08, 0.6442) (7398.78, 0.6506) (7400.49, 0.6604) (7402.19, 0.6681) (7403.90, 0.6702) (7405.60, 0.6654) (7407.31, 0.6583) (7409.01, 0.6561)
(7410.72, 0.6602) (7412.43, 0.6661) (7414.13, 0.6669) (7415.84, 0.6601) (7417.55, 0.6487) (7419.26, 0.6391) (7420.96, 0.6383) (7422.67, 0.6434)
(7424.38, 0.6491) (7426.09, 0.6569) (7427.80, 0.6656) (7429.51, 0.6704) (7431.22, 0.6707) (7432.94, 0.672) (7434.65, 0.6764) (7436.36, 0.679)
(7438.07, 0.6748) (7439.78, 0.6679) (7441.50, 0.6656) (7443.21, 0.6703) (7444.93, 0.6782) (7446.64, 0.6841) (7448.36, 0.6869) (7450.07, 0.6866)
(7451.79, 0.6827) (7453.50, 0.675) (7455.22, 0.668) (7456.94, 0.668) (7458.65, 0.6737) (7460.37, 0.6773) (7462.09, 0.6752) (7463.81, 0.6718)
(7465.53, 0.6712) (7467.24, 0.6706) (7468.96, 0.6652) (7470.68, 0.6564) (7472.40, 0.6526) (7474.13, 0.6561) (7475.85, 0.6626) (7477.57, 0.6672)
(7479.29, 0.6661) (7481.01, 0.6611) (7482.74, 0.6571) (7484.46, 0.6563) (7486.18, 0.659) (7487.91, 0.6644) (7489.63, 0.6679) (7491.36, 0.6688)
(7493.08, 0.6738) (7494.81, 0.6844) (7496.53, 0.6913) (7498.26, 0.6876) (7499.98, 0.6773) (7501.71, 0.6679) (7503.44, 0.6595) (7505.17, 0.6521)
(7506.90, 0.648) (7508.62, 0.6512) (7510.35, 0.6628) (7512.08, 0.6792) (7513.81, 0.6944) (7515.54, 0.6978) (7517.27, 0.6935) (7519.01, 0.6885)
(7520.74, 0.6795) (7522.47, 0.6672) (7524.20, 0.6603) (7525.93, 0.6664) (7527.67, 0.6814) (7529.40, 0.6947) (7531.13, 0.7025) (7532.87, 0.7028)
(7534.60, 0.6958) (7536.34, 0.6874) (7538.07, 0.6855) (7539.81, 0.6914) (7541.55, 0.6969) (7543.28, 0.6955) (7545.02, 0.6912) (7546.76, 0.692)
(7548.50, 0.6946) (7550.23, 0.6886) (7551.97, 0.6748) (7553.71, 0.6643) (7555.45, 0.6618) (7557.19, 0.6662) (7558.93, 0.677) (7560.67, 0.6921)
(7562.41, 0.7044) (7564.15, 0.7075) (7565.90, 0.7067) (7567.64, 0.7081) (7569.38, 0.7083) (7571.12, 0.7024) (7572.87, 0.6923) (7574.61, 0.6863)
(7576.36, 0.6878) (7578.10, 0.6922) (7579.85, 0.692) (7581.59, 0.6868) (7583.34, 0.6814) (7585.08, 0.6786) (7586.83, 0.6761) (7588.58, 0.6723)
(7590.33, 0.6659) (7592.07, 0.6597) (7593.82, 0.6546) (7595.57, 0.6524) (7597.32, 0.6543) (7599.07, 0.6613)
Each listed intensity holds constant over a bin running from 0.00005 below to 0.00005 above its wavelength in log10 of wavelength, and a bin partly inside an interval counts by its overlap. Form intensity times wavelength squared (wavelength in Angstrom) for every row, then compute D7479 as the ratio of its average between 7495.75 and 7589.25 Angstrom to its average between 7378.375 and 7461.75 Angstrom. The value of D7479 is 1.06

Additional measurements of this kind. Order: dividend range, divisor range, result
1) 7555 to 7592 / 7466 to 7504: 1.06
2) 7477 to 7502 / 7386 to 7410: 1.04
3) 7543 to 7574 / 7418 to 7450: 1.07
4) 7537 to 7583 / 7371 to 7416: 1.09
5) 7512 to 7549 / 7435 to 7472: 1.04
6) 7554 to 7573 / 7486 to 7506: 1.05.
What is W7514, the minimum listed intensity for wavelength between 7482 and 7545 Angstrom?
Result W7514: 0.648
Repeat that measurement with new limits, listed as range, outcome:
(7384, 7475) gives 0.6383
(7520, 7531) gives 0.6603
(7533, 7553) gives 0.6748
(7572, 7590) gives 0.6723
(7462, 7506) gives 0.6521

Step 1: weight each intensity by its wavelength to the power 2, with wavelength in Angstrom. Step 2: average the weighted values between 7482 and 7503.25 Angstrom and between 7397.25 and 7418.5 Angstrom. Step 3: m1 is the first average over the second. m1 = 1.04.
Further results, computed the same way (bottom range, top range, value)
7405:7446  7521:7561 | 1.06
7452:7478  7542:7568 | 1.06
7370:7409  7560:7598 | 1.09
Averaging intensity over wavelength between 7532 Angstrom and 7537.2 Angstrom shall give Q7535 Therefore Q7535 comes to 0.695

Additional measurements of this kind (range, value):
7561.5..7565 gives 0.706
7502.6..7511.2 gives 0.655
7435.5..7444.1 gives 0.671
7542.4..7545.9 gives 0.694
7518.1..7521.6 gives 0.683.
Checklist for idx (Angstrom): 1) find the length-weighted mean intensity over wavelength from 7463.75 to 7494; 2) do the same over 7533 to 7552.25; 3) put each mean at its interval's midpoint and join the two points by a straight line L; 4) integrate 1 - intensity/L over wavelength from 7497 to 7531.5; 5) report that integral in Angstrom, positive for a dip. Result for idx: 0.2 Angstrom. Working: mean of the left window 0.664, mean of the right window 0.691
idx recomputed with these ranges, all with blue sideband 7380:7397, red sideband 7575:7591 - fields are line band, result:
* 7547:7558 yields 0.1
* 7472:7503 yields 0.3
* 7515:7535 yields -0.2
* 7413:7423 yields 0.3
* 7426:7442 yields 0.0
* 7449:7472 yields 0.0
